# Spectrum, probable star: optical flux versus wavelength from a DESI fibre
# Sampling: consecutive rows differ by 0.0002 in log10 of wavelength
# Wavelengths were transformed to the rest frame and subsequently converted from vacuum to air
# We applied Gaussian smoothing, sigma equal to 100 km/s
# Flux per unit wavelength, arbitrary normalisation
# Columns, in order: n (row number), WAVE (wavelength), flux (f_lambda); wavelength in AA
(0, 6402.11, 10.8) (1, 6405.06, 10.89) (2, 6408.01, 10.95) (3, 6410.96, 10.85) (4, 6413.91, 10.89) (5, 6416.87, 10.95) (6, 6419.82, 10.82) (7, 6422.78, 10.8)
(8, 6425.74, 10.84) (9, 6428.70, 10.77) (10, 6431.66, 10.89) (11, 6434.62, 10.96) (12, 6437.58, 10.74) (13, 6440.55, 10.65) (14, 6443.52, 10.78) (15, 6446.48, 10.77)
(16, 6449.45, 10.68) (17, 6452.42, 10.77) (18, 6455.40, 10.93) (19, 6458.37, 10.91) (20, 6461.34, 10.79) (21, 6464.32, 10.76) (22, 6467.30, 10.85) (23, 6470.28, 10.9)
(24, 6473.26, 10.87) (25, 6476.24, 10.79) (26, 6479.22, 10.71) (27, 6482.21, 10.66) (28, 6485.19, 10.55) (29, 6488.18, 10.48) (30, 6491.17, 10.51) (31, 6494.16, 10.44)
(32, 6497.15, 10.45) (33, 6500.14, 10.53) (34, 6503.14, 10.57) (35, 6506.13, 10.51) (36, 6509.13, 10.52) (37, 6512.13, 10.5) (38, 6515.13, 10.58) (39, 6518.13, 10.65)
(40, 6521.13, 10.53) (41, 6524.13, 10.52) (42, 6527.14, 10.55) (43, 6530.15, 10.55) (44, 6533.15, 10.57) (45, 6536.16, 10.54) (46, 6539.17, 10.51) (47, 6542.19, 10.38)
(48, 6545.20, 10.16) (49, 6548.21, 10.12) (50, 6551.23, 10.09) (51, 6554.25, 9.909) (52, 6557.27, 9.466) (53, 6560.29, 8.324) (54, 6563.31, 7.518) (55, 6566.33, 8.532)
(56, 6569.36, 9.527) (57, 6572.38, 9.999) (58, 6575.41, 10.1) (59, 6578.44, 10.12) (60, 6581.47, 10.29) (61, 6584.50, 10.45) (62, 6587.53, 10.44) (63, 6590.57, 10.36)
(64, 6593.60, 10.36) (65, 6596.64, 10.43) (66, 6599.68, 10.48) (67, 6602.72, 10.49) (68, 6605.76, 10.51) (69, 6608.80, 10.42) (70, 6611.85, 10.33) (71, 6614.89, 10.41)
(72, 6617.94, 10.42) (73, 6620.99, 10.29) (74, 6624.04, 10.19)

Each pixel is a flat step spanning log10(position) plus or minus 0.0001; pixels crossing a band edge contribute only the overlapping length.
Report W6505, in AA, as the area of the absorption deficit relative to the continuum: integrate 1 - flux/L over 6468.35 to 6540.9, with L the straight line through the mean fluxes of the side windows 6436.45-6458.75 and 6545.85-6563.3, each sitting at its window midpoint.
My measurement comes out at -3.8 AA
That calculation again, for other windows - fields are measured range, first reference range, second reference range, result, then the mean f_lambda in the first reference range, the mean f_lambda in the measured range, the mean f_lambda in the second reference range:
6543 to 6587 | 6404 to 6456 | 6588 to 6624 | 3.6 AA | 10.8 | 9.65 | 10.4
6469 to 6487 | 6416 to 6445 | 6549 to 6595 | -0.5 AA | 10.8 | 10.7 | 9.7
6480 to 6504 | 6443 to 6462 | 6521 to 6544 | 0.3 AA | 10.8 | 10.5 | 10.5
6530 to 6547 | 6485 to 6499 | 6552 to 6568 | -2.0 AA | 10.5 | 10.4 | 8.82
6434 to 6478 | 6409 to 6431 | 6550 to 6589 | -1.1 AA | 10.9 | 10.8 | 9.59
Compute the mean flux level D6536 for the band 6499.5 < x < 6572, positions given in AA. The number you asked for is 10.1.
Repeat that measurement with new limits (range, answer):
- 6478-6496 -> 10.6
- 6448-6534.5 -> 10.6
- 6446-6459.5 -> 10.8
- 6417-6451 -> 10.8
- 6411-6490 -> 10.8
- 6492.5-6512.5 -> 10.5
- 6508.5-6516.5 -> 10.5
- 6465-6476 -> 10.9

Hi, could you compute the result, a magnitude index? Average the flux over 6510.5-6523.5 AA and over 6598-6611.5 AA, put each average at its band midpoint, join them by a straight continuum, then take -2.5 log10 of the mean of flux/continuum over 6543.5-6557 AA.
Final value 0.053 mag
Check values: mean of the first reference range 10.6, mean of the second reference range 10.5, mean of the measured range 10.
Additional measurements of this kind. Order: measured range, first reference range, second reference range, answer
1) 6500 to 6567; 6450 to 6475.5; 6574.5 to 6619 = 0.05 mag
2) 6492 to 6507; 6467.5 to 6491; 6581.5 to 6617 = 0.02 mag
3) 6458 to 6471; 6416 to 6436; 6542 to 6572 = -0.04 mag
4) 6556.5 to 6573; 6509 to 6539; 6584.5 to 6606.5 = 0.19 mag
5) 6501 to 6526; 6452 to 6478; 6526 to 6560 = -0.01 mag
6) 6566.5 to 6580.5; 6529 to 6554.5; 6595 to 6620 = 0.06 mag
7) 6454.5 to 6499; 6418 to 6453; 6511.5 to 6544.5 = 0.00 mag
